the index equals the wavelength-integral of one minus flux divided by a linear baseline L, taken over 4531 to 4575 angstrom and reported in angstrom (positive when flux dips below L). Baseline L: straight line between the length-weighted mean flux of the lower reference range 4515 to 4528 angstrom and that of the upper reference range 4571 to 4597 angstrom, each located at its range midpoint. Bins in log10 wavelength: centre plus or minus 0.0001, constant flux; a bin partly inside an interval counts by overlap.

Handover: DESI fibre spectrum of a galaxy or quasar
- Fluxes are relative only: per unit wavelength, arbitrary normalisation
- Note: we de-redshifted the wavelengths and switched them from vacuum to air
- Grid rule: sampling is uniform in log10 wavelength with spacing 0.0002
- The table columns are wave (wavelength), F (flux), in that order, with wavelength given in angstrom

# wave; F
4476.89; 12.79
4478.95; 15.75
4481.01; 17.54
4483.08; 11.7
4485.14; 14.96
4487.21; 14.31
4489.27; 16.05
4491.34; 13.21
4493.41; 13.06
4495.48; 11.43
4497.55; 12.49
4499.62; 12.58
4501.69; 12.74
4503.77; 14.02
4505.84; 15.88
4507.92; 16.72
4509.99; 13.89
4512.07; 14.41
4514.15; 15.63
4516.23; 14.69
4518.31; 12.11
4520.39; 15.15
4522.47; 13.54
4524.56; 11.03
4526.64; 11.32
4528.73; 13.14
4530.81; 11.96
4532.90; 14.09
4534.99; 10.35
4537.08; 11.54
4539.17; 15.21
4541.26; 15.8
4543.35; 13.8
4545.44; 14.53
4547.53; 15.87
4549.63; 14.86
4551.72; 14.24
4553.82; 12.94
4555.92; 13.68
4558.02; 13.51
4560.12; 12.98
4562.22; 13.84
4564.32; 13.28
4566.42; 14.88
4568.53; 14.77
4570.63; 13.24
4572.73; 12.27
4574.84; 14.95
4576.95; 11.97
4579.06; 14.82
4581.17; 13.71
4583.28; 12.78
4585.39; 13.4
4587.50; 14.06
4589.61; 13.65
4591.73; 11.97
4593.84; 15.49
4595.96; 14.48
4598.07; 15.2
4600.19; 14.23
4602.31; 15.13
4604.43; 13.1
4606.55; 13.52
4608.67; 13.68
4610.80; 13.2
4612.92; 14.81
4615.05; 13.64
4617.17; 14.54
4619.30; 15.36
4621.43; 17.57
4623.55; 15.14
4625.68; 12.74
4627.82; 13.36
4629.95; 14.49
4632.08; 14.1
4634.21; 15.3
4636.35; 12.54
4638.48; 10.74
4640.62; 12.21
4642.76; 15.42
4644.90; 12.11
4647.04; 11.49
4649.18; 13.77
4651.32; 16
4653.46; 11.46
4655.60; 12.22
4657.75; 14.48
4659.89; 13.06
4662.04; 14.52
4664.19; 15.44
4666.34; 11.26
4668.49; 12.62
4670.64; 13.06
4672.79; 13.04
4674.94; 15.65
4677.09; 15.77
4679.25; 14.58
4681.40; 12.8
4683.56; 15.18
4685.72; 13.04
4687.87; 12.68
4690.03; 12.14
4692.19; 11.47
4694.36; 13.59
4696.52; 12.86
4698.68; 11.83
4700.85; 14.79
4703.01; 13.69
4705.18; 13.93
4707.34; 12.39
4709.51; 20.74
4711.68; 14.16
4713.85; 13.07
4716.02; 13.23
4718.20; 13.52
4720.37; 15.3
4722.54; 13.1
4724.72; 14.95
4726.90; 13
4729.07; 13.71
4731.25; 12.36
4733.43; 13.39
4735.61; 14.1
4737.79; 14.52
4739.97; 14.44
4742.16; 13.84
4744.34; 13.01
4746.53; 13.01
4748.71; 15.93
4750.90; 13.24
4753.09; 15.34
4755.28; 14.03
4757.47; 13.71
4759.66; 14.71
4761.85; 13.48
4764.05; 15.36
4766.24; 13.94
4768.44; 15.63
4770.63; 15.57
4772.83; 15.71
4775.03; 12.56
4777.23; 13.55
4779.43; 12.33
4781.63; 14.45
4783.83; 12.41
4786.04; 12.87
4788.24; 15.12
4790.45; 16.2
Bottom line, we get -1.5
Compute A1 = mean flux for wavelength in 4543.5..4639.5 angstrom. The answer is 14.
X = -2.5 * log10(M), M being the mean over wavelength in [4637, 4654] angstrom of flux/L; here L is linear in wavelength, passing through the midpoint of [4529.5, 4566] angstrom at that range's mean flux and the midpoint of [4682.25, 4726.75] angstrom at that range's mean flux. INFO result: 0.06 mag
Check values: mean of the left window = 13.7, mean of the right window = 13.8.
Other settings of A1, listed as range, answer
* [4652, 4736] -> 13.7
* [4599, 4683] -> 13.8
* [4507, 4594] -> 13.7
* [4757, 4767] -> 14.3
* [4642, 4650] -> 13.1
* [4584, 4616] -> 14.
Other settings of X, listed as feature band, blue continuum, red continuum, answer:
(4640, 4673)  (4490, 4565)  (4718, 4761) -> 0.04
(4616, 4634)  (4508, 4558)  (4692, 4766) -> -0.07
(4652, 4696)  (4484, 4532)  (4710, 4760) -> 0.04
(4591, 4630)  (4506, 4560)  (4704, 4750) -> -0.03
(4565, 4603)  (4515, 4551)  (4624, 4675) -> -0.04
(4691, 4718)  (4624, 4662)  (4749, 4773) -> 0.02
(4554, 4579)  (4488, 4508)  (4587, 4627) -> 0.04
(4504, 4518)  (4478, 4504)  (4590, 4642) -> -0.08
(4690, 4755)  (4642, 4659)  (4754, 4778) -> 0.01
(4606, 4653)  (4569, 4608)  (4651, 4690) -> -0.01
